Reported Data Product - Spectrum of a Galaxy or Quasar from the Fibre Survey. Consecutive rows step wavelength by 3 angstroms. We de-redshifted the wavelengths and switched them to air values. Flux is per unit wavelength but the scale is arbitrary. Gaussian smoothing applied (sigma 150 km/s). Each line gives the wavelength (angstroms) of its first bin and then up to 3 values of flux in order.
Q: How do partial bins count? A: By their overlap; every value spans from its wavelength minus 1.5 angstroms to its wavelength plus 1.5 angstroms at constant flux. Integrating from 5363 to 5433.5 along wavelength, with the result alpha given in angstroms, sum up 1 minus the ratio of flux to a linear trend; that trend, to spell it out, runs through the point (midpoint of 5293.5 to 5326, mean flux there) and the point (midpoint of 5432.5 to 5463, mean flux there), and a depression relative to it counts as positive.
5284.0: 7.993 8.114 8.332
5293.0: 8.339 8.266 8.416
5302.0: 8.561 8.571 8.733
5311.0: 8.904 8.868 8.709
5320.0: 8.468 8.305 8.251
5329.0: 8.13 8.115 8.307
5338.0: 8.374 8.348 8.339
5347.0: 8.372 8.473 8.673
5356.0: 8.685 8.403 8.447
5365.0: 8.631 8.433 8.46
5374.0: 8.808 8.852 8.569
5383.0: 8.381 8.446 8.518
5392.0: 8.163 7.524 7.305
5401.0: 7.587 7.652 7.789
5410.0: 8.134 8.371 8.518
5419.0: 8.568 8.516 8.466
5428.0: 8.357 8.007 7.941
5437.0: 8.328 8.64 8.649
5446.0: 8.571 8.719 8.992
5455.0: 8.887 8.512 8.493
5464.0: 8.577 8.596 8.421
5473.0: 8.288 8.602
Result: 2.5 angstroms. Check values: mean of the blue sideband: 8.56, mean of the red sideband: 8.57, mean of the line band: 8.26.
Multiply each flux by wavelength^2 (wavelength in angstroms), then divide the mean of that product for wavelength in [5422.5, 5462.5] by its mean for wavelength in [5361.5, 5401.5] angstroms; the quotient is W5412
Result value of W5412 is 1.05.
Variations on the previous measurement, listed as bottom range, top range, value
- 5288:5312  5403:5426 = 1.01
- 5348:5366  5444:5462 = 1.05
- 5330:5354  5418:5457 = 1.05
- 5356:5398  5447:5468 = 1.06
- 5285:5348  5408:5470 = 1.06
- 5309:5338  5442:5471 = 1.07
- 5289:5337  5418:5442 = 1.03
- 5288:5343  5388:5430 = 0.99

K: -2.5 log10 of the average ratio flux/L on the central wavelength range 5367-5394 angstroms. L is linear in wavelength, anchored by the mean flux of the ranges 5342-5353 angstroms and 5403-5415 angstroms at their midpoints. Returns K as -0.04 mag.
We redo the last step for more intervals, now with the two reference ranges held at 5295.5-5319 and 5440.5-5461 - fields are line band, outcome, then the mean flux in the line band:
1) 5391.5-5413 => 0.12 mag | 7.76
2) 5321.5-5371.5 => 0.03 mag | 8.4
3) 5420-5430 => 0.03 mag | 8.43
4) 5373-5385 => 0.00 mag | 8.64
